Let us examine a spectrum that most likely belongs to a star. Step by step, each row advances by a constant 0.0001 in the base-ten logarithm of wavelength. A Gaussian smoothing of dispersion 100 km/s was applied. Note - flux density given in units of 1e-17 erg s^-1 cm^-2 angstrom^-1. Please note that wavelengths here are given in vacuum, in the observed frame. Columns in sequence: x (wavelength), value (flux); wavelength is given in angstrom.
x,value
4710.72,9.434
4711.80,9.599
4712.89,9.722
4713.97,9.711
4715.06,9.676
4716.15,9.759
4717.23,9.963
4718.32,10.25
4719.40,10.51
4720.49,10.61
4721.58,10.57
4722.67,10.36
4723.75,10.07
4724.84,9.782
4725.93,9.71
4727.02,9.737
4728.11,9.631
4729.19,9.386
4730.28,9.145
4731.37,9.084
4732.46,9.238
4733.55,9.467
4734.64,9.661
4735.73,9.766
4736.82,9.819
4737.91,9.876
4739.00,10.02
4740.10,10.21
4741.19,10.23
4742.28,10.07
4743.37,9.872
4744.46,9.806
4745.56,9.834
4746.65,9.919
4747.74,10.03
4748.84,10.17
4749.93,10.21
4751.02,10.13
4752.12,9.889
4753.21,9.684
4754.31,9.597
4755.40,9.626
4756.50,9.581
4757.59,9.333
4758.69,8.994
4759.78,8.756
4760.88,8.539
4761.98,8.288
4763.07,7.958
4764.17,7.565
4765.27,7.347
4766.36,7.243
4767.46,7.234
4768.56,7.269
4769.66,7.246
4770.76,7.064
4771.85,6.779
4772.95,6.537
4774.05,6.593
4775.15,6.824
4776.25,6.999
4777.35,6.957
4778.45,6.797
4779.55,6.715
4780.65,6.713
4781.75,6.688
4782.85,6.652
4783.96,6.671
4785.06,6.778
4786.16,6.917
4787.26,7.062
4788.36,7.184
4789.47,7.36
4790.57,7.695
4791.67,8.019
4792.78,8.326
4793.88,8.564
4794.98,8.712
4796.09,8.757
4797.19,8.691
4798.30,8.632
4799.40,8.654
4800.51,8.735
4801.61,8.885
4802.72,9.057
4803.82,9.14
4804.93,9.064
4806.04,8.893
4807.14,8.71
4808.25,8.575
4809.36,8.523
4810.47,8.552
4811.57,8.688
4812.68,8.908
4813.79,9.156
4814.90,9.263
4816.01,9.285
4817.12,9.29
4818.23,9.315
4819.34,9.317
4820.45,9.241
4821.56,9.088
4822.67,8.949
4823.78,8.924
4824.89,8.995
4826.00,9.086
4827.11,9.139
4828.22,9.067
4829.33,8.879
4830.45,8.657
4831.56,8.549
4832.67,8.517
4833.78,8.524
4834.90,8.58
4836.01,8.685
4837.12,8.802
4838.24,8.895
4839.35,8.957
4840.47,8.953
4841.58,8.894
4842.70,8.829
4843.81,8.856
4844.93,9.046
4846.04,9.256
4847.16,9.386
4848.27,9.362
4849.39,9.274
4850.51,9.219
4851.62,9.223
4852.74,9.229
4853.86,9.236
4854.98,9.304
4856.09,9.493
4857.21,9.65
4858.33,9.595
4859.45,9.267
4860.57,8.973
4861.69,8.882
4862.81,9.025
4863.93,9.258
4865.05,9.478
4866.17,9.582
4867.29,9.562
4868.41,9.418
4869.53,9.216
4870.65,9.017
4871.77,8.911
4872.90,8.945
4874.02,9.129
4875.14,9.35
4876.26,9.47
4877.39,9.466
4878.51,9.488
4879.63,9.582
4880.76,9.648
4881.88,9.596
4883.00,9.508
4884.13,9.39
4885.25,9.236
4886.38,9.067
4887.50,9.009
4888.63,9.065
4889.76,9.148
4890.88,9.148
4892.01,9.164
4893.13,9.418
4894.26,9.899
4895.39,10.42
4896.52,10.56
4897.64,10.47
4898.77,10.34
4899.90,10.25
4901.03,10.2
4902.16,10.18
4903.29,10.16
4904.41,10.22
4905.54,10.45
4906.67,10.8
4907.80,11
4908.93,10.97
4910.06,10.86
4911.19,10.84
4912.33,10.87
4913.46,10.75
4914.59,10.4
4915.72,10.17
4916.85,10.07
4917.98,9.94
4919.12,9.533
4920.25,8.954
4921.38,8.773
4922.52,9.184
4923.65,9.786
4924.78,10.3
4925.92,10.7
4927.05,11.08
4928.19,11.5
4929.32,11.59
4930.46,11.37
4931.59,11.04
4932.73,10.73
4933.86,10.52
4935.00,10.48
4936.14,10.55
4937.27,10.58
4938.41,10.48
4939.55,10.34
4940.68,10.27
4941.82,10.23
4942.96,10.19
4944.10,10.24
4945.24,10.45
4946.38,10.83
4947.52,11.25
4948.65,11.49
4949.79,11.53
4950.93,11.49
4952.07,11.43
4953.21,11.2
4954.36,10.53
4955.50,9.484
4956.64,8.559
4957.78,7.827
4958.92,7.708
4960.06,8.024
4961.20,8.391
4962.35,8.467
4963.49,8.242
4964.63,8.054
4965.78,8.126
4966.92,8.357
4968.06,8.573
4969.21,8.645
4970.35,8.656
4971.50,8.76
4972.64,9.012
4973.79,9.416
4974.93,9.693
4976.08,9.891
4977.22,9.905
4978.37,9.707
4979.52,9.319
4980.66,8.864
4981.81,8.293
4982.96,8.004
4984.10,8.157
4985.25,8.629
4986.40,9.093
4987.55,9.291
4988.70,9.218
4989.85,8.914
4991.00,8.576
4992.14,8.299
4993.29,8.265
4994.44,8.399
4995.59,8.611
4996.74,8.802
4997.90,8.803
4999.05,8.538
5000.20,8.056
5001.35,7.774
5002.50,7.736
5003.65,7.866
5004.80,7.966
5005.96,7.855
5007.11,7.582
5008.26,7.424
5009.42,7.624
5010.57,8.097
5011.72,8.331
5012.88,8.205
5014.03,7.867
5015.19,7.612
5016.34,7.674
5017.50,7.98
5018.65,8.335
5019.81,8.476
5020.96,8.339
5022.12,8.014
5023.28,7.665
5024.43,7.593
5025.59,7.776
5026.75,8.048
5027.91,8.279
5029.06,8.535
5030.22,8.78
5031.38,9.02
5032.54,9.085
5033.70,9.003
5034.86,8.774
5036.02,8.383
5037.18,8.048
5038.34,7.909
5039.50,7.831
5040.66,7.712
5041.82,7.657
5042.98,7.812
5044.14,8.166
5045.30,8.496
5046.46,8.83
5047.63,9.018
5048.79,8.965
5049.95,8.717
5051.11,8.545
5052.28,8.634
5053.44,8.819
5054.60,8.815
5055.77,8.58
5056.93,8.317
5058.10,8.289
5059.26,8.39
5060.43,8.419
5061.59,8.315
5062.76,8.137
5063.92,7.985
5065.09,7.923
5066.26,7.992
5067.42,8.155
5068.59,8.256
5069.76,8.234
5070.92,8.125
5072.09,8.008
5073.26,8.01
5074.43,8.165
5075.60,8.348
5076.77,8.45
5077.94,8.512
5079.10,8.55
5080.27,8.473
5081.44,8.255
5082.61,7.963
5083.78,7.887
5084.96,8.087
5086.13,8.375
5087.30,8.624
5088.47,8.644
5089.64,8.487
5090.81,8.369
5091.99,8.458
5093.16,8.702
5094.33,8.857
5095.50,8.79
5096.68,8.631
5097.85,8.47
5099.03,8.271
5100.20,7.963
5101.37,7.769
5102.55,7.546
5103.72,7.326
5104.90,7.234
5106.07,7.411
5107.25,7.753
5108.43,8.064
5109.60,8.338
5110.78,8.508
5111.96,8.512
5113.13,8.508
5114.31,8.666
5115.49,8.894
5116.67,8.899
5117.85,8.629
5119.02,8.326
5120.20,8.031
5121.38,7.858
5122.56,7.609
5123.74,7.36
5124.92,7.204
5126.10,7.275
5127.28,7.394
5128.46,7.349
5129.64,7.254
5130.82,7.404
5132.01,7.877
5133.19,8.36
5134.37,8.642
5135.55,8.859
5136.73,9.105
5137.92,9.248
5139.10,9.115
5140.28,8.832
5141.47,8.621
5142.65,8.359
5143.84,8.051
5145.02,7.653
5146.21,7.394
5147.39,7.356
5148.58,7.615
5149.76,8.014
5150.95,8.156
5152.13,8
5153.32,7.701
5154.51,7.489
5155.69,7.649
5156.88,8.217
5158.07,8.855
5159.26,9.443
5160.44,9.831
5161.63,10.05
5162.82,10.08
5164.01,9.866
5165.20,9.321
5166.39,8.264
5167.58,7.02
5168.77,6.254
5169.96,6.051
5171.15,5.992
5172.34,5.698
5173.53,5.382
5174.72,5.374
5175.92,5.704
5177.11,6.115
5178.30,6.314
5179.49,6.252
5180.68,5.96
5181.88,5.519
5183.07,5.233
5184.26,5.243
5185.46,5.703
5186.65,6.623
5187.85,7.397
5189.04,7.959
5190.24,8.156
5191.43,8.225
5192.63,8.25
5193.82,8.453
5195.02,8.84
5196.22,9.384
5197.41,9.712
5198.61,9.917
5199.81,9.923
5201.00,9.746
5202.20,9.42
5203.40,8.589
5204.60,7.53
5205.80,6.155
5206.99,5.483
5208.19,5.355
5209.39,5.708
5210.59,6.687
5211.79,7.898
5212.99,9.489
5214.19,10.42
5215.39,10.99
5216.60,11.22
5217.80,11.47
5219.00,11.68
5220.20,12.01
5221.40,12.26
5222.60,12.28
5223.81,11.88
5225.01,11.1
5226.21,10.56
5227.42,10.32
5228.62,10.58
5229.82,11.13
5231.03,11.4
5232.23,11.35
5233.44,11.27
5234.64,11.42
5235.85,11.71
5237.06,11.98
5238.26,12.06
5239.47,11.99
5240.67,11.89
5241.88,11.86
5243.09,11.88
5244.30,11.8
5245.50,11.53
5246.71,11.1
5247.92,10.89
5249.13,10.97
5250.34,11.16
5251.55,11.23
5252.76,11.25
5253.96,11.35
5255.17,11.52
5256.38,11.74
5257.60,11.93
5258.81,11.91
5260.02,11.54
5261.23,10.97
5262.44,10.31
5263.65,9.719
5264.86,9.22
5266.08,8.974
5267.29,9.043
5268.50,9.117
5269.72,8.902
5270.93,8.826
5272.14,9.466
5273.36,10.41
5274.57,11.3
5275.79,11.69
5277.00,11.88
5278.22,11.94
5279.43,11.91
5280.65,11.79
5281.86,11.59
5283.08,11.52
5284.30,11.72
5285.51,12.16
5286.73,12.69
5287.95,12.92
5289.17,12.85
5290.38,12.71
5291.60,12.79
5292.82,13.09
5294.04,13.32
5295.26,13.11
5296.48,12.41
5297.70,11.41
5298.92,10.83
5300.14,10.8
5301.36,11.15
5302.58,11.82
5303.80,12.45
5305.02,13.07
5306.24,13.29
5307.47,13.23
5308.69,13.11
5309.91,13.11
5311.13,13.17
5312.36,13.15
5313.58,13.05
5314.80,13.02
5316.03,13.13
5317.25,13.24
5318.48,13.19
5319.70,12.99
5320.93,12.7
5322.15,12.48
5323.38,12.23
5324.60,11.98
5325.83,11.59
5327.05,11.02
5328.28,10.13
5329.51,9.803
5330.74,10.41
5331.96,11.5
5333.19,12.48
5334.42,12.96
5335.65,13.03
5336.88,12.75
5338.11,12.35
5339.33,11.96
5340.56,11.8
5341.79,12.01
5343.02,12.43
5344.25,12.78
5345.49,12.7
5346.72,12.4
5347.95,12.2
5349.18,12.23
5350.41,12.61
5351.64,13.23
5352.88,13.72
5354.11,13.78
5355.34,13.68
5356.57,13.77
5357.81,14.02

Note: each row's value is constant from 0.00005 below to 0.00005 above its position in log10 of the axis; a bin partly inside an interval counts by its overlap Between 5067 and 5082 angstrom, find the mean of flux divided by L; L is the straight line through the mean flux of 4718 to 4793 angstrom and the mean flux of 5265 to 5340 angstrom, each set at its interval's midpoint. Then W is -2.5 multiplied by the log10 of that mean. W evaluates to 0.26 mag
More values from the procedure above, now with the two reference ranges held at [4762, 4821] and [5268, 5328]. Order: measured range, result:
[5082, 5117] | 0.26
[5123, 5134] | 0.38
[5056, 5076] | 0.24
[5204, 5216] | 0.44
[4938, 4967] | -0.06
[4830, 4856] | -0.07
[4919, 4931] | -0.14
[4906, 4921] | -0.16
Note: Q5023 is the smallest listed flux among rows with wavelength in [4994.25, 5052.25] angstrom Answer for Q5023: 7.424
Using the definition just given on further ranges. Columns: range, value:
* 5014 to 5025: 7.593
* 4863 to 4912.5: 8.911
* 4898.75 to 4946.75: 8.773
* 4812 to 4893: 8.517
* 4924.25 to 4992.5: 7.708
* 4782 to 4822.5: 6.652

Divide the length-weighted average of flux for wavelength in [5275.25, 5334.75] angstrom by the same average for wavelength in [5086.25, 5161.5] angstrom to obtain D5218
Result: 1.49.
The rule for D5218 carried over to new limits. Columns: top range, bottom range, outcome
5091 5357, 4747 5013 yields 1.10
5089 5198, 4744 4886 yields 0.90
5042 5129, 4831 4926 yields 0.86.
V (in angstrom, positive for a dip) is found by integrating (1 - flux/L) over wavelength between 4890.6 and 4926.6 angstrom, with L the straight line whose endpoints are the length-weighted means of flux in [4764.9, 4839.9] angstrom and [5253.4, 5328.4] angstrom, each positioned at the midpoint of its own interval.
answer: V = -4.8 angstrom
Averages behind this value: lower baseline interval 8.19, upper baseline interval 11.8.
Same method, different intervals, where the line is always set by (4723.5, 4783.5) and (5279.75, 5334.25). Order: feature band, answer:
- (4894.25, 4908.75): -1.12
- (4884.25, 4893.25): 0.41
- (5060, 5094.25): 7.99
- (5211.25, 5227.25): 0.96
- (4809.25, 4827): 0.16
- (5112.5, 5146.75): 9.14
